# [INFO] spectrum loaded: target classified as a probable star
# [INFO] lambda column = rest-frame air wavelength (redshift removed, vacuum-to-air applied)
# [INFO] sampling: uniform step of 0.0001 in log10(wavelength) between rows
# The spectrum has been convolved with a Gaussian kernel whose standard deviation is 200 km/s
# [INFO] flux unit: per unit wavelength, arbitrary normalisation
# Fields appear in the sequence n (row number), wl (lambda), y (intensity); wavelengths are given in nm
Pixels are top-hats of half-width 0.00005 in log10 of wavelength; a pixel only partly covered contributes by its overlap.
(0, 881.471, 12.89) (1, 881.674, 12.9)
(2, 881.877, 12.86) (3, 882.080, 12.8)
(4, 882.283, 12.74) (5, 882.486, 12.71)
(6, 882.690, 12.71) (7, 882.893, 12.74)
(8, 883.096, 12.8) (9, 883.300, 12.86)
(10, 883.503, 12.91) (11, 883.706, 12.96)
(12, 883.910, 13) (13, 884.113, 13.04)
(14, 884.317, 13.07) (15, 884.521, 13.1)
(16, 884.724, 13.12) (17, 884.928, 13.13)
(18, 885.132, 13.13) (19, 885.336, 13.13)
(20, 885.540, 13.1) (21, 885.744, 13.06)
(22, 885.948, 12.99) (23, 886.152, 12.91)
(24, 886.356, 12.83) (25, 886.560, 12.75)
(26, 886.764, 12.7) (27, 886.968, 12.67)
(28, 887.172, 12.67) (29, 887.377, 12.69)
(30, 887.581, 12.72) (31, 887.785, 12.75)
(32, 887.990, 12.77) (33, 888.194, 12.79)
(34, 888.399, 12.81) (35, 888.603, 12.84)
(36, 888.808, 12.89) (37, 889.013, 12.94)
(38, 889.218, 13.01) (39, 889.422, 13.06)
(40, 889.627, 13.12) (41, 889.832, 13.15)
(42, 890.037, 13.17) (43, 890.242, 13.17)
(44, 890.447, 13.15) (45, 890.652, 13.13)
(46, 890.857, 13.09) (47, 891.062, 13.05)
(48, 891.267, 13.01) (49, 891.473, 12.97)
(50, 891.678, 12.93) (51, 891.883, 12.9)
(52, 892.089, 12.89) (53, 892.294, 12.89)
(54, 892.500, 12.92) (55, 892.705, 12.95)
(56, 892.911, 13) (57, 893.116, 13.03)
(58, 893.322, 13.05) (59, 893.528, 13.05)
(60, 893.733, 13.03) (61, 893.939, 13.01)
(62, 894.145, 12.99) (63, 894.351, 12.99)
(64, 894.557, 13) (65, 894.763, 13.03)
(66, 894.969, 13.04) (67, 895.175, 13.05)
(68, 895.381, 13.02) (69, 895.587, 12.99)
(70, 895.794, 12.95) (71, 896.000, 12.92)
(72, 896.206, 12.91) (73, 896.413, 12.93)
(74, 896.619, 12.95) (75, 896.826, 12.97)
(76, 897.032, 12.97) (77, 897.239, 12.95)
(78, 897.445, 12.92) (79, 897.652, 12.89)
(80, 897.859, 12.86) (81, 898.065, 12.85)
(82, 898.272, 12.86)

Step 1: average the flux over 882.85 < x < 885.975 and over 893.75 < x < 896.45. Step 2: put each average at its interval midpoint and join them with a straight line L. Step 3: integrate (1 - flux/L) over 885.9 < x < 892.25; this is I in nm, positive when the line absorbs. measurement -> 0.040 nm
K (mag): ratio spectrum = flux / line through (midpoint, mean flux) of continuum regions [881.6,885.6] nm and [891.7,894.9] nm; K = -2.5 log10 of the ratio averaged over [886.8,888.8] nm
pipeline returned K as 0.02 mag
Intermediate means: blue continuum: 12.9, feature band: 12.8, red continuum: 13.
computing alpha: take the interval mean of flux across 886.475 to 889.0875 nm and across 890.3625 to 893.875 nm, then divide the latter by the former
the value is 1.0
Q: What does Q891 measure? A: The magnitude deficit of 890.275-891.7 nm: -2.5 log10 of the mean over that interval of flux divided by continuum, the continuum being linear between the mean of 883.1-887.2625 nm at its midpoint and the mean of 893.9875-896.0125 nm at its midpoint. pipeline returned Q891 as -0.01 mag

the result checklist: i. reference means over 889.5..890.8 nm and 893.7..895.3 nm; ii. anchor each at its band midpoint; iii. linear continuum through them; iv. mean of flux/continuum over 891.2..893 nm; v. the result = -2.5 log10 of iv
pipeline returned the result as 0.01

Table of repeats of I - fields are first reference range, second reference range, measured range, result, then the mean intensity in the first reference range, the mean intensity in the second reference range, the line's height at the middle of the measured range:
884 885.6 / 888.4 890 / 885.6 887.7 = 0.04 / 13.1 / 13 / 13.1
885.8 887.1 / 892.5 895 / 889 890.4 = -0.02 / 12.8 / 13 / 12.9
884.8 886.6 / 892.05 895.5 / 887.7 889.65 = 0.02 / 13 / 13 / 13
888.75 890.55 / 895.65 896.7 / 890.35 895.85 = 0.00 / 13.1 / 12.9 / 13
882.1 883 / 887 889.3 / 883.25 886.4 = -0.07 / 12.7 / 12.8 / 12.8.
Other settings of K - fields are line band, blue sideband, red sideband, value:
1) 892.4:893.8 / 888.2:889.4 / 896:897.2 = -0.01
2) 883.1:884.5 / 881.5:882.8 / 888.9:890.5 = -0.01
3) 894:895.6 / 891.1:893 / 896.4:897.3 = -0.01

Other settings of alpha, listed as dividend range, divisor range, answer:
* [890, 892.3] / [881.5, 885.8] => 1.01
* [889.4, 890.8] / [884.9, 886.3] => 1.01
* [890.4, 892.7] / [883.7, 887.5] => 1.00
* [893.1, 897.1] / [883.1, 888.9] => 1.01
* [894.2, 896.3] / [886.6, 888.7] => 1.02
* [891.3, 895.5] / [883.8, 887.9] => 1.00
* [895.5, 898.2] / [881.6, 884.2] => 1.01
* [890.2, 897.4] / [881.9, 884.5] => 1.01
